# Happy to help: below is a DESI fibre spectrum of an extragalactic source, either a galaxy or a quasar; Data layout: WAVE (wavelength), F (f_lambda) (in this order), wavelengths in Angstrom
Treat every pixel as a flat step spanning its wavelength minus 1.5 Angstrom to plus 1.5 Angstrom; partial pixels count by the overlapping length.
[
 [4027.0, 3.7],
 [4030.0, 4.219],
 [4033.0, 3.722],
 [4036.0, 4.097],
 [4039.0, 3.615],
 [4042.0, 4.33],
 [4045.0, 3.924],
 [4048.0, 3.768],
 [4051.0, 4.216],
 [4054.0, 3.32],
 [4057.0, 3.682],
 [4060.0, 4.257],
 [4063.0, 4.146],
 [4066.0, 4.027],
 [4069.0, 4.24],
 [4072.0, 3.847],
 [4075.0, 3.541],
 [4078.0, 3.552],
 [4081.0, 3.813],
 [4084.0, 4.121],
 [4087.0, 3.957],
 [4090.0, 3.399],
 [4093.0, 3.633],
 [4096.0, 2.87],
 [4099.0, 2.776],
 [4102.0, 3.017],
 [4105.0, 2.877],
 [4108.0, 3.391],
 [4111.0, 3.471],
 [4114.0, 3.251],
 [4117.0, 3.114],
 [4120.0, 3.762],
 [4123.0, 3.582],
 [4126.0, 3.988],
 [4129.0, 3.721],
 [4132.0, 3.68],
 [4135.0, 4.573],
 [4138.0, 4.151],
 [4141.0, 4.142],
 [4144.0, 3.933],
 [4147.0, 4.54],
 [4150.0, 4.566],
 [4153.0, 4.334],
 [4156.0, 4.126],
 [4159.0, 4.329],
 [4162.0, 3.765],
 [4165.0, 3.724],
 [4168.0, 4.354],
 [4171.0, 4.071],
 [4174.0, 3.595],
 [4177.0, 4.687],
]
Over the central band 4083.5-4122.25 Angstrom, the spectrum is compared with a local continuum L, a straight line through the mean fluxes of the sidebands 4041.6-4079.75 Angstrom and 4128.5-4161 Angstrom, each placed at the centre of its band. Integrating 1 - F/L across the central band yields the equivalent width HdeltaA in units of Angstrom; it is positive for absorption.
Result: 6.8 Angstrom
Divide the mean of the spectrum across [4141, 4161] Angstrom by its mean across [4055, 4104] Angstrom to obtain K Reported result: 1.17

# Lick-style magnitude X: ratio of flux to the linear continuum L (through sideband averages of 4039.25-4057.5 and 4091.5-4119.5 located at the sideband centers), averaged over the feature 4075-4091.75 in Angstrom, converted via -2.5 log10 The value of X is -0.09 mag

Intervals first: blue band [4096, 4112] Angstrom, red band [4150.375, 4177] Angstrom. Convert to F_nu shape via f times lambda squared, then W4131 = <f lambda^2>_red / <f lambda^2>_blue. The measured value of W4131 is 1.37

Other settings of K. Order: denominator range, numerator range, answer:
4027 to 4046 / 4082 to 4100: 0.88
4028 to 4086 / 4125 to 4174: 1.05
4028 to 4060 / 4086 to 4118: 0.83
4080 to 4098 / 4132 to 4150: 1.18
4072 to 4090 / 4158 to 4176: 1.06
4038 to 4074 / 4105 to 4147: 0.95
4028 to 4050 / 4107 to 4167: 0.99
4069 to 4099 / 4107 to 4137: 1.01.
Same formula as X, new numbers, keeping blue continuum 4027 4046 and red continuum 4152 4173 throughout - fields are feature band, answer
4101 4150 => 0.09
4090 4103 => 0.28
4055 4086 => 0.02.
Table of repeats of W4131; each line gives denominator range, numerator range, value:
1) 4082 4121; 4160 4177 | 1.23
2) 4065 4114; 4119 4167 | 1.19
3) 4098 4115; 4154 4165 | 1.32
